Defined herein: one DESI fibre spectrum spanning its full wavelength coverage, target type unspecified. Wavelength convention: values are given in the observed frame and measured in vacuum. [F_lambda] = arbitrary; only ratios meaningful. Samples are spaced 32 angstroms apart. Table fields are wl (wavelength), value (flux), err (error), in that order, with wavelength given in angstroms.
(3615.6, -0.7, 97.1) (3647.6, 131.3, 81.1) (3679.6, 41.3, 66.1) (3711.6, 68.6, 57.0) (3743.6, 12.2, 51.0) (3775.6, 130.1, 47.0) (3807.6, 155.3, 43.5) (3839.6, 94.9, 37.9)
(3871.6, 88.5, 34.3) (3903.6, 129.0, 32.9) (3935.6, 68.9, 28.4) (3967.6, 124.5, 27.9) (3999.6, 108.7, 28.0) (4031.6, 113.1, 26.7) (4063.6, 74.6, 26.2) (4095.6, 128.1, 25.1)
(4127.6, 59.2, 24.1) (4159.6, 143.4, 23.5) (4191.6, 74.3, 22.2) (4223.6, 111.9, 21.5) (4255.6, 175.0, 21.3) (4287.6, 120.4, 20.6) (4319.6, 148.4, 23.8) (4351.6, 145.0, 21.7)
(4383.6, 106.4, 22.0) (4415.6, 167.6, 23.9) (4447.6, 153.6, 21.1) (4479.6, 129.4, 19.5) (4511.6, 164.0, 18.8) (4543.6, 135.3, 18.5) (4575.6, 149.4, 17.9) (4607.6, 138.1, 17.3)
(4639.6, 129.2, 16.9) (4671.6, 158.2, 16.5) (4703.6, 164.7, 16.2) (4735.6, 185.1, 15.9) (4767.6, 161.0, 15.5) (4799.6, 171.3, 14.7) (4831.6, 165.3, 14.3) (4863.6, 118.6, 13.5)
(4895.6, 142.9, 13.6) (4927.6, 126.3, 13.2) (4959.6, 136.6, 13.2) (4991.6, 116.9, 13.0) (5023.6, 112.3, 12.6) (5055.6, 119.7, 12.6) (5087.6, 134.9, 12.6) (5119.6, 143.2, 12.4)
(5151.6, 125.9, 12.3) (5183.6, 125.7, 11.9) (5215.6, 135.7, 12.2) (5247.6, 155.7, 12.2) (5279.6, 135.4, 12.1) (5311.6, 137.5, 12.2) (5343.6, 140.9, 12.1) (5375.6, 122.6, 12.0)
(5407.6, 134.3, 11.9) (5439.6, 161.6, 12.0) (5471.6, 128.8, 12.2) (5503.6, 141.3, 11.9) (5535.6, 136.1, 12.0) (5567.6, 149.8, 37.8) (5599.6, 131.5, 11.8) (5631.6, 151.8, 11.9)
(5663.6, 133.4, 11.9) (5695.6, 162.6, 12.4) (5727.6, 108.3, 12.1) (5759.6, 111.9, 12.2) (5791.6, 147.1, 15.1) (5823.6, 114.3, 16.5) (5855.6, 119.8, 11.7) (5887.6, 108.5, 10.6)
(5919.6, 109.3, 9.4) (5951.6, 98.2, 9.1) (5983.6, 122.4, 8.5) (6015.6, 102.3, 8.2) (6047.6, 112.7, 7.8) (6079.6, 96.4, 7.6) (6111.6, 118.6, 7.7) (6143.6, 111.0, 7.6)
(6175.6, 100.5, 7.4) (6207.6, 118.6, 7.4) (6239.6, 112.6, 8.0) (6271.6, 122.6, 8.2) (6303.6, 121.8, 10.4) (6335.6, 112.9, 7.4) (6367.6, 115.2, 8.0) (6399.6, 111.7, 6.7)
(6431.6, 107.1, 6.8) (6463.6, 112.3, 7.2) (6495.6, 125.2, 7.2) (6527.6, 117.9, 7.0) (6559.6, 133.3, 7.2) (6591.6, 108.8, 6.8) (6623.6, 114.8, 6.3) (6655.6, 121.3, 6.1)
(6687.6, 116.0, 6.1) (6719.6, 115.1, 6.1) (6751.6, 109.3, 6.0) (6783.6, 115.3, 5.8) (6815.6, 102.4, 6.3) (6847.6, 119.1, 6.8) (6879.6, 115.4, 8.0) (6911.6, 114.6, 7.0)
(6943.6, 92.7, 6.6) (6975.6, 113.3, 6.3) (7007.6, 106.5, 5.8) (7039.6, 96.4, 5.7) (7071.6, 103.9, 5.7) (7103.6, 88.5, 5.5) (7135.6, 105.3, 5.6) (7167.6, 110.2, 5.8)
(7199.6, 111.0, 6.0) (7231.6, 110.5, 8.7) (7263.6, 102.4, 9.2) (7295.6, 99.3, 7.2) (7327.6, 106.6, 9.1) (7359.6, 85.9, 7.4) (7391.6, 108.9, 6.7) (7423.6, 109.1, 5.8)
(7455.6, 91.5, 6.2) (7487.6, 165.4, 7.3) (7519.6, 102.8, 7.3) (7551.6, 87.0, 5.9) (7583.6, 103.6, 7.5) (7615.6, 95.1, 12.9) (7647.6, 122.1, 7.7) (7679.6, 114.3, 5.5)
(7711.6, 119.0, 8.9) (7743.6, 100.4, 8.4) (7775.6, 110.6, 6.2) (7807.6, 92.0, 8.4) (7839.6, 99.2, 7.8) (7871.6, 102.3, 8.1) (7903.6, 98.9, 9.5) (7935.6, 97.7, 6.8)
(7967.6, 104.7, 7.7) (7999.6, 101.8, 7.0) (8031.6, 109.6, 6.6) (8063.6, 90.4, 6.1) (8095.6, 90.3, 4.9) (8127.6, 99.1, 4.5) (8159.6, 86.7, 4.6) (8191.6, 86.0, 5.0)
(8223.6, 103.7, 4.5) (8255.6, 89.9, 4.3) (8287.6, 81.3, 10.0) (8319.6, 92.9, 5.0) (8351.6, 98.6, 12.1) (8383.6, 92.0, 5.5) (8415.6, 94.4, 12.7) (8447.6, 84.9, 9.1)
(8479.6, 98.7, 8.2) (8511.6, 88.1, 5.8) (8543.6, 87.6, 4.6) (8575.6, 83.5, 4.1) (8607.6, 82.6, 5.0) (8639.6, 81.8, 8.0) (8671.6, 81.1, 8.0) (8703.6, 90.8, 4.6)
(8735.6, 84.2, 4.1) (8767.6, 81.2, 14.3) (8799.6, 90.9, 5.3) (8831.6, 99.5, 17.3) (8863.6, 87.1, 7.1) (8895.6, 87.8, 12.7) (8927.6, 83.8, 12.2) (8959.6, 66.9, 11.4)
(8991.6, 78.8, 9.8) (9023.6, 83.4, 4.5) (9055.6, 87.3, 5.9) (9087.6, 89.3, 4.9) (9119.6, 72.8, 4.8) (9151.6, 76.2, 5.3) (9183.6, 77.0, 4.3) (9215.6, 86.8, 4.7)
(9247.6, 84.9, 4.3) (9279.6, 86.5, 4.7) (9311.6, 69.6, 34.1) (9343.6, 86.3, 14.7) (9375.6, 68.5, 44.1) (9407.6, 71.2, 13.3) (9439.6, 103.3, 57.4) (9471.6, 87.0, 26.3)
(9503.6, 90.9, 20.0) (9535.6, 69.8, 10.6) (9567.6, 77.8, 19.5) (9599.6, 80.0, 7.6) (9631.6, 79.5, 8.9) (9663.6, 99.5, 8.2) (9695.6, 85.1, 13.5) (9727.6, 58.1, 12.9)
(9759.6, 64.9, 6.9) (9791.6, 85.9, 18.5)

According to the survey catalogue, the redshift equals 0.14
